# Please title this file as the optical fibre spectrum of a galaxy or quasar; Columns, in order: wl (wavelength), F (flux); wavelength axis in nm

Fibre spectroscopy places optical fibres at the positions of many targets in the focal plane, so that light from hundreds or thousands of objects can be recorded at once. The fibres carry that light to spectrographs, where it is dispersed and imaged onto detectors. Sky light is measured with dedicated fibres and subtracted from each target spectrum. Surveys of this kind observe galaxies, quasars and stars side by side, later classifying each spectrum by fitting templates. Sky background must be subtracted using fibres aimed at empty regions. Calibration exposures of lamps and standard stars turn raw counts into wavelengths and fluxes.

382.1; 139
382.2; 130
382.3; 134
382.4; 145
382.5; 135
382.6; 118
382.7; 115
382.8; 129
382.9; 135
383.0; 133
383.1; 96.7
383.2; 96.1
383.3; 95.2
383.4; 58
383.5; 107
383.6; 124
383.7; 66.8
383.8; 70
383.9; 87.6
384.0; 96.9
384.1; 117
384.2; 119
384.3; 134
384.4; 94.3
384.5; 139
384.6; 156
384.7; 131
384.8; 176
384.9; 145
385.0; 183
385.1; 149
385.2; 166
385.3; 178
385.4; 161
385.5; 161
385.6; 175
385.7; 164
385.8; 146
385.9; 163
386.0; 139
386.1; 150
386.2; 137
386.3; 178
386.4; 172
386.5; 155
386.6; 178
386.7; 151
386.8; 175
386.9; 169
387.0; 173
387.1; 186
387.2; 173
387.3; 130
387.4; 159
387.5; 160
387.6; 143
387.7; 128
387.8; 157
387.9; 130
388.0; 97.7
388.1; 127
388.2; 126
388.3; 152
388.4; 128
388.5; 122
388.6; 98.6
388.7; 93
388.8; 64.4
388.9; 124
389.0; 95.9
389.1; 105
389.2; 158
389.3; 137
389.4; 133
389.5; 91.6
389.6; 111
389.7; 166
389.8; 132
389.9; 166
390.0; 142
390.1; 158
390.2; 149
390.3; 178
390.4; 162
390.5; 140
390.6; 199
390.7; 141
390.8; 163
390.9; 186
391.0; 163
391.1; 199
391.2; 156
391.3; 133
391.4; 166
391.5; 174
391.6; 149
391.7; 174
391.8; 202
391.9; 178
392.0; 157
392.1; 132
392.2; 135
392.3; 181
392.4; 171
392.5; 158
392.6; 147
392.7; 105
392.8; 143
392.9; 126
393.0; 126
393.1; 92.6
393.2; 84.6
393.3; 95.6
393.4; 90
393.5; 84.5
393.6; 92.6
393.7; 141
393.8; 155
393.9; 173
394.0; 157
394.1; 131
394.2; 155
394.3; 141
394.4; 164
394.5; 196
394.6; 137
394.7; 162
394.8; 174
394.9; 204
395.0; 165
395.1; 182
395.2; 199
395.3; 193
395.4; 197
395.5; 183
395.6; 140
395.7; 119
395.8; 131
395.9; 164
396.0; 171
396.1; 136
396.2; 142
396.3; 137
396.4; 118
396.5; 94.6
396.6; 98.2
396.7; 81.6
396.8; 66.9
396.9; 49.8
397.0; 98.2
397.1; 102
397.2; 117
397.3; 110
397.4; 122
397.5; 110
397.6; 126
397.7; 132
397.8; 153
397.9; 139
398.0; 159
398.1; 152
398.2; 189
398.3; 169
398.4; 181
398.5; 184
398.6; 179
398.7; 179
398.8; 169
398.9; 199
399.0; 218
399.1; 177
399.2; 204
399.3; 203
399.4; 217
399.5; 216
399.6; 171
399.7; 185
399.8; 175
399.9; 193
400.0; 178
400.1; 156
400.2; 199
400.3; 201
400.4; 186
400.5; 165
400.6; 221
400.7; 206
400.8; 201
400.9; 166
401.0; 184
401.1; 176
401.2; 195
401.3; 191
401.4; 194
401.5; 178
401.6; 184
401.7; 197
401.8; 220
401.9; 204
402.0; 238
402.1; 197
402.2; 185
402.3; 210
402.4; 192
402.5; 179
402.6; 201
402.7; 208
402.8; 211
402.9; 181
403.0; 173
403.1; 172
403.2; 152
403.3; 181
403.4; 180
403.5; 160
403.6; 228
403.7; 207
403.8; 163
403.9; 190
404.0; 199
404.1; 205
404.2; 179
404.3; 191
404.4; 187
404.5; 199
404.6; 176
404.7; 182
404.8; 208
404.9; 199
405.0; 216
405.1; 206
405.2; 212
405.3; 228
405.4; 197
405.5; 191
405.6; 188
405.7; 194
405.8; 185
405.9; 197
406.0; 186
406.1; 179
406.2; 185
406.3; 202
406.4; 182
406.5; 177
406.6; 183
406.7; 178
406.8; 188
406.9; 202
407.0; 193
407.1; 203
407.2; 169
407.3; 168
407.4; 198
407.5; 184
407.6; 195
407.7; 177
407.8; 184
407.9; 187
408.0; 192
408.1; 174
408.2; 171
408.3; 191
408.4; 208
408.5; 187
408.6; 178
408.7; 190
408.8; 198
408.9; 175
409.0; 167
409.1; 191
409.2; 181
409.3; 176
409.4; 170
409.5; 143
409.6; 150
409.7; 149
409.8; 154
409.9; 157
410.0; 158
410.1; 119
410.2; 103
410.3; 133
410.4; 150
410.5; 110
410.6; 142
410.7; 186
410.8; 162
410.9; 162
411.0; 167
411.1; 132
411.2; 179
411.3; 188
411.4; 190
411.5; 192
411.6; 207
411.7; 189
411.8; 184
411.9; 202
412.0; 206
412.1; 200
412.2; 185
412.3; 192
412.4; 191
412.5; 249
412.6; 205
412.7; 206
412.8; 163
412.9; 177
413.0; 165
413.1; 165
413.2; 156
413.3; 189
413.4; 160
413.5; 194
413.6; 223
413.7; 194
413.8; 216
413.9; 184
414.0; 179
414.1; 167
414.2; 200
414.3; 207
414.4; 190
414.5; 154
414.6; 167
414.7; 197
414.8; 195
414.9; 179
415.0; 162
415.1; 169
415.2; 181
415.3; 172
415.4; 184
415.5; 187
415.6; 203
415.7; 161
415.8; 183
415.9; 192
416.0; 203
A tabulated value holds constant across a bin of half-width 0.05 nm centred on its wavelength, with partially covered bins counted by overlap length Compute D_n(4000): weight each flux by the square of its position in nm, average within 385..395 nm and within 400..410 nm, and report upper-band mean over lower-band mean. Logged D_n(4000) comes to 1.37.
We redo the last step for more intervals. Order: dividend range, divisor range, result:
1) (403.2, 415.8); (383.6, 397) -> 1.40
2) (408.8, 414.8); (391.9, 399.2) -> 1.32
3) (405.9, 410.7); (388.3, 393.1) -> 1.31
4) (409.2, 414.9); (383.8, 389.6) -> 1.42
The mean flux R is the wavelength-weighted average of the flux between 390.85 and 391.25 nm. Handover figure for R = 176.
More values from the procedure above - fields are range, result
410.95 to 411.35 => 167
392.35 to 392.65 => 159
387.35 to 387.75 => 147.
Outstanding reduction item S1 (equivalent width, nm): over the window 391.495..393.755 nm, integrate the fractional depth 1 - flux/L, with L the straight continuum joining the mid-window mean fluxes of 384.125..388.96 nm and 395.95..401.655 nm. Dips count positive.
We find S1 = 0.26 nm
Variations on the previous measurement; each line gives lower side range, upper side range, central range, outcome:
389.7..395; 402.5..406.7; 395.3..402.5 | 0.28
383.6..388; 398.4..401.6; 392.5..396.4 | 0.61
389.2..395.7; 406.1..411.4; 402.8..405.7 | -0.43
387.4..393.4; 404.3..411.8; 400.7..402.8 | -0.38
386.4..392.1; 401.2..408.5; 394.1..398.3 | 0.62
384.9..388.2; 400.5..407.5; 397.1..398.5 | 0.28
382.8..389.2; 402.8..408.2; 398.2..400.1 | -0.18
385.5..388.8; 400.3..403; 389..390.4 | 0.14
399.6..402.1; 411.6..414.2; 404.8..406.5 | -0.05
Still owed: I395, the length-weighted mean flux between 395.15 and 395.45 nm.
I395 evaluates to 196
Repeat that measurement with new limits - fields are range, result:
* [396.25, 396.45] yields 128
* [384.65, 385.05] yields 159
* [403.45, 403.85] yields 190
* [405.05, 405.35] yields 215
